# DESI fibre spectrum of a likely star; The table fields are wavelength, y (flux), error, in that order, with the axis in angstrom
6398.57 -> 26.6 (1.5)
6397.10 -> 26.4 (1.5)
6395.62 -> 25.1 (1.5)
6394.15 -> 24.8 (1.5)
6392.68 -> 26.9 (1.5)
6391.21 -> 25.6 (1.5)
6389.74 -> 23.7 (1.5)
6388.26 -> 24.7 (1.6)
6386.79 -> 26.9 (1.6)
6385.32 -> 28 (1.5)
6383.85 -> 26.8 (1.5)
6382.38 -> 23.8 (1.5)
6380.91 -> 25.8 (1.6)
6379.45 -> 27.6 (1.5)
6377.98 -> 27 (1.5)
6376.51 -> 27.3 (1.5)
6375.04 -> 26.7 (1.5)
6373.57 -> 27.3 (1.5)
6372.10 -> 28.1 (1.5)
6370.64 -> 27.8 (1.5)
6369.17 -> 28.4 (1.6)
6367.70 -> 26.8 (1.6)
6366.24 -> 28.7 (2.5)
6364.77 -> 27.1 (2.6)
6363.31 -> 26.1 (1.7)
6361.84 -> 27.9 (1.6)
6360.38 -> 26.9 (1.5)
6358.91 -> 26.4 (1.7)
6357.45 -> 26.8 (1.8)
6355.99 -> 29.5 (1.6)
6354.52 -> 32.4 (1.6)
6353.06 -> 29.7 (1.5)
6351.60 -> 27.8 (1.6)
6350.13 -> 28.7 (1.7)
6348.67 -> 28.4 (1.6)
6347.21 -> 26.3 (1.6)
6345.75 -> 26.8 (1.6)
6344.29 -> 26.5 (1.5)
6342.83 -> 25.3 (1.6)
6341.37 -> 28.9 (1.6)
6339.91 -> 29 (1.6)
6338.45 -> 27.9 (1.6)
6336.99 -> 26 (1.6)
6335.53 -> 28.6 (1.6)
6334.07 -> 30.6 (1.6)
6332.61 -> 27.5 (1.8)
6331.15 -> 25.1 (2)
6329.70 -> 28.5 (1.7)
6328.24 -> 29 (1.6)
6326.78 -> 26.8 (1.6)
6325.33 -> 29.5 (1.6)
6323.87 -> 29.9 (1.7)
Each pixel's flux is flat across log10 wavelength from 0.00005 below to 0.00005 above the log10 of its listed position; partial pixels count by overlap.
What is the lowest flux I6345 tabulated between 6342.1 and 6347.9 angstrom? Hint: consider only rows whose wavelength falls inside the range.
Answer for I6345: 25.3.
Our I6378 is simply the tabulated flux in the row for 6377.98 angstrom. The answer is 27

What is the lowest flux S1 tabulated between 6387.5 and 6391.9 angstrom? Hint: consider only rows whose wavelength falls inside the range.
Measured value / 23.7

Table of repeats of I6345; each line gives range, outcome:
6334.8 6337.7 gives 26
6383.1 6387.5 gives 26.8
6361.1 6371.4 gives 26.1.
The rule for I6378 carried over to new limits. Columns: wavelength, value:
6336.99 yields 26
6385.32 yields 28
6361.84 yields 27.9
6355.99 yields 29.5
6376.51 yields 27.3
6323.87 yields 29.9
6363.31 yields 26.1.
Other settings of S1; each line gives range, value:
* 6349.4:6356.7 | 27.8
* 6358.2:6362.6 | 26.4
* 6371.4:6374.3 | 27.3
